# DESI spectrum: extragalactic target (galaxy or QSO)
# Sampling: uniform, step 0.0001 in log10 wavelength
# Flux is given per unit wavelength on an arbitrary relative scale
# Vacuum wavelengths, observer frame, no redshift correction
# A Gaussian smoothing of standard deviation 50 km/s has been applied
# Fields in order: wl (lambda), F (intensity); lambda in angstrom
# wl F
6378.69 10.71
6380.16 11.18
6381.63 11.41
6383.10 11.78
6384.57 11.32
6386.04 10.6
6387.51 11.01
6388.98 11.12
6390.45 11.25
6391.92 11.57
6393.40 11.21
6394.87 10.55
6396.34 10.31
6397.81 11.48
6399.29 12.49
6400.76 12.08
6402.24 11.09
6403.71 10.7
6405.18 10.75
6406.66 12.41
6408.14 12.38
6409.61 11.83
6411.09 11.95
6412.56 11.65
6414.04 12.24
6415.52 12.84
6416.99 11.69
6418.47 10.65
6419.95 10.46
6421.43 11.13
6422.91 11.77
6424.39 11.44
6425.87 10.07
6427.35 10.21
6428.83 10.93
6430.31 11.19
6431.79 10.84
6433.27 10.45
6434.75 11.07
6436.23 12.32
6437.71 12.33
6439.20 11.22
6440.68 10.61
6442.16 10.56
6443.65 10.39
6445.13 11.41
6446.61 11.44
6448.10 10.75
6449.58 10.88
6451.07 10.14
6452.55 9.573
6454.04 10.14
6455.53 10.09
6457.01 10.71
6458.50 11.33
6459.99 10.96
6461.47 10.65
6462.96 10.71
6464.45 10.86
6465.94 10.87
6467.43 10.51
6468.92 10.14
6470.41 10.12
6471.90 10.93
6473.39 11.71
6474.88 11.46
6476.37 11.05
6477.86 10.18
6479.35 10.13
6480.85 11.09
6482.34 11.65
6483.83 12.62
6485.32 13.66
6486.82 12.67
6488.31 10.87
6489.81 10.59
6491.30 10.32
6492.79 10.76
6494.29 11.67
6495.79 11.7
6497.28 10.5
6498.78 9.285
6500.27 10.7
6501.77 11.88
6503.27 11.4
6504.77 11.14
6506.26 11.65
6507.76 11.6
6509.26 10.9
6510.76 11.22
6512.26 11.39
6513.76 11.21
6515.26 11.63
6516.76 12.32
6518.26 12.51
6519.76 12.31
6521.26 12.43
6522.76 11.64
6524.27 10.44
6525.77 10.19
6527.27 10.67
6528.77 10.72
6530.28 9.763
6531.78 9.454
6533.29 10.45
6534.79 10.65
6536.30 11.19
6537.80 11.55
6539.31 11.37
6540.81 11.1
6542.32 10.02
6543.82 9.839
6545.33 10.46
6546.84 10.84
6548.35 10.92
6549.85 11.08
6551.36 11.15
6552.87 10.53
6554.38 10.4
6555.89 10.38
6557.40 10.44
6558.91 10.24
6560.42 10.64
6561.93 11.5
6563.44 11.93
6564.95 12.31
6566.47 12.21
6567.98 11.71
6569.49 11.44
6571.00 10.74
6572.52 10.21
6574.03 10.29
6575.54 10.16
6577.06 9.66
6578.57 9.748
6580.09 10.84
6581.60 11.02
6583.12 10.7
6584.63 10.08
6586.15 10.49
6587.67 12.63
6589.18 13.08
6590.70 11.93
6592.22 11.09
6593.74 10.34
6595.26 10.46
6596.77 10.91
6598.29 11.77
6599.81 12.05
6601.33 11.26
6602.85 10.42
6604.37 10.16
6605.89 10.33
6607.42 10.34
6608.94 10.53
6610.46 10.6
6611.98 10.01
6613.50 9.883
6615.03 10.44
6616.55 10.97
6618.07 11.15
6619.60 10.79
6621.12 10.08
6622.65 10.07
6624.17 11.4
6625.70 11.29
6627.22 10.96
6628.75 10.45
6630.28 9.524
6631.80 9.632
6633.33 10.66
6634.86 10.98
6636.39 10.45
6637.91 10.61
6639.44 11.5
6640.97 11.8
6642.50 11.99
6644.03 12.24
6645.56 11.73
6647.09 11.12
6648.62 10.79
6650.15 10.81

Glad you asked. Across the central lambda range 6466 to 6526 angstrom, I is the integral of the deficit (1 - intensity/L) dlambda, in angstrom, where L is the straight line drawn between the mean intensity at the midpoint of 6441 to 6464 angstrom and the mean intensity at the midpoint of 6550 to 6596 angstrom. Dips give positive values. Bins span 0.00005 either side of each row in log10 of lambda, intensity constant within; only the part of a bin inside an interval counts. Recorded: -2.8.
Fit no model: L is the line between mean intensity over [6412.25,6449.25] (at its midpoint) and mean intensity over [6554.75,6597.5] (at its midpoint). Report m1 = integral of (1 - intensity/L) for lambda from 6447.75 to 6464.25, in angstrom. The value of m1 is 0.9 angstrom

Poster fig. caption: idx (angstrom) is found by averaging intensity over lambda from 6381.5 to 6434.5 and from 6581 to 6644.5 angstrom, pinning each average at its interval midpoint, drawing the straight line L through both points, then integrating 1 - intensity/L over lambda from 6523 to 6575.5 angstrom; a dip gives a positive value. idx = 1.03 angstrom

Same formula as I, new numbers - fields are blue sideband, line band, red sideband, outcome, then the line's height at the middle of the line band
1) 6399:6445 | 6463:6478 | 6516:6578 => 0.5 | 11.2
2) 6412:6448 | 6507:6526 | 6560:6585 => -0.9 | 11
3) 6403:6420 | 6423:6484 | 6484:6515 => 3.3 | 11.5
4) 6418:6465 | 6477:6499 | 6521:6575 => -0.8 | 10.8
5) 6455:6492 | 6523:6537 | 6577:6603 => 0.8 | 11.1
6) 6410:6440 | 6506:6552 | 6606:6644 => -0.2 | 11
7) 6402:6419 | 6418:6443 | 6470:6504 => 1.2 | 11.6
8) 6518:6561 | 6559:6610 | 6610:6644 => -1.1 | 10.8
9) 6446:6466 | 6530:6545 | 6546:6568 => 0.6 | 11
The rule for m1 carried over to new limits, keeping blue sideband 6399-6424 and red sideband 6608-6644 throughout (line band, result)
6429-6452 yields 0.97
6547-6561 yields 0.48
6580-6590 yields -0.37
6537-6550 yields 0.33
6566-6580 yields 0.36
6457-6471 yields 0.88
